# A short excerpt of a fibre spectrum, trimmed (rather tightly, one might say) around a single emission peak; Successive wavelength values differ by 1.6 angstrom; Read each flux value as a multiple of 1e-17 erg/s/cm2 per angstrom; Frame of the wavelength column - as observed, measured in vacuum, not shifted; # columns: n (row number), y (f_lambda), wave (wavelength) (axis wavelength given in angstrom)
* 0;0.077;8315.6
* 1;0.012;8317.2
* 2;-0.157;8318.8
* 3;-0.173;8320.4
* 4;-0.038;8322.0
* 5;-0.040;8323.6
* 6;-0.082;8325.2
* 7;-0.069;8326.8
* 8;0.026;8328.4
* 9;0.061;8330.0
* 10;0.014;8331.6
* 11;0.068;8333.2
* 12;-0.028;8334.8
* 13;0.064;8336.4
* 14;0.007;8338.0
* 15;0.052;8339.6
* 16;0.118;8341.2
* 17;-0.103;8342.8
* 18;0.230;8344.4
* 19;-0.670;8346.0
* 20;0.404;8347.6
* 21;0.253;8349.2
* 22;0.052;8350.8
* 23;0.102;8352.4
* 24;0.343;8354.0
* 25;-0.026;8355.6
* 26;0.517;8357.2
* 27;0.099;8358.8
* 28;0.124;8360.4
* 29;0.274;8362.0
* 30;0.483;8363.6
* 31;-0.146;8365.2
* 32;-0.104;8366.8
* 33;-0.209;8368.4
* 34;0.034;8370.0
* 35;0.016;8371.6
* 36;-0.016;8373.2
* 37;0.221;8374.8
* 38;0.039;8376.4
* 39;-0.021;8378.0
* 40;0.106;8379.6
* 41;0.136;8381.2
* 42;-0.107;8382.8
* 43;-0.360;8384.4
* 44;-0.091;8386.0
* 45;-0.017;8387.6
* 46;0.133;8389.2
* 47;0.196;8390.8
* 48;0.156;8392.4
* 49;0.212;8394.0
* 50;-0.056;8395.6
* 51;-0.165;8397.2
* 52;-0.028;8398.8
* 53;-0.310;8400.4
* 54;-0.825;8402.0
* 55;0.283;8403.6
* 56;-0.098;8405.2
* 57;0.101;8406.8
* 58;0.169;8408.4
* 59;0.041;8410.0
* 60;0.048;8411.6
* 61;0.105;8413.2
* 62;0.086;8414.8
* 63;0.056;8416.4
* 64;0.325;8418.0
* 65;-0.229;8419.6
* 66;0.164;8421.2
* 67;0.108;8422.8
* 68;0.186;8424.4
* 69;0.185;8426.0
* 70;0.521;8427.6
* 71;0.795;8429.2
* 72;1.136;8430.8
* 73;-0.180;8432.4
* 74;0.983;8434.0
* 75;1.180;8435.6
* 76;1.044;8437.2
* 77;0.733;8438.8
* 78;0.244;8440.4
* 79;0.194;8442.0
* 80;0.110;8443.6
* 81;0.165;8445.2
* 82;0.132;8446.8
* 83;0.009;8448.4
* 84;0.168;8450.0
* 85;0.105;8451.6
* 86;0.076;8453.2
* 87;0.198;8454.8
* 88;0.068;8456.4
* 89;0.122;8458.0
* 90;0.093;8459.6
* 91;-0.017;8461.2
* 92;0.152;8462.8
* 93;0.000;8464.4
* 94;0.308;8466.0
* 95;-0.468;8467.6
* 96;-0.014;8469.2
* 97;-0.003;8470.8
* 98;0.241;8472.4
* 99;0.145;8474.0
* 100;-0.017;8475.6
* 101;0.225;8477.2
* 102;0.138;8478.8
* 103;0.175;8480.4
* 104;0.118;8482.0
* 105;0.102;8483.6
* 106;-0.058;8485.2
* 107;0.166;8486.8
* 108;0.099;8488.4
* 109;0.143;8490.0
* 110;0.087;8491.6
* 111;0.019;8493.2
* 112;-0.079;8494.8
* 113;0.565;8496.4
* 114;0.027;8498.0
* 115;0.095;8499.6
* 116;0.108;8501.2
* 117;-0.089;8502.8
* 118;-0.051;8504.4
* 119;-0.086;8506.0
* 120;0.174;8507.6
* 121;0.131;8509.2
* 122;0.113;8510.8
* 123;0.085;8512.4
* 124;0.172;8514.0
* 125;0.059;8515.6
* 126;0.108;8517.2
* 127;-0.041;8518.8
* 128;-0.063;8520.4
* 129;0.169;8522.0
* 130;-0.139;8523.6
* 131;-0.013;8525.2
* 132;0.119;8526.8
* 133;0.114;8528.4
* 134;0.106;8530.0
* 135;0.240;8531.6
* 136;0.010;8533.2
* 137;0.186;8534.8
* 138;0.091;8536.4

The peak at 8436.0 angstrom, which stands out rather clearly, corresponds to [O II]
